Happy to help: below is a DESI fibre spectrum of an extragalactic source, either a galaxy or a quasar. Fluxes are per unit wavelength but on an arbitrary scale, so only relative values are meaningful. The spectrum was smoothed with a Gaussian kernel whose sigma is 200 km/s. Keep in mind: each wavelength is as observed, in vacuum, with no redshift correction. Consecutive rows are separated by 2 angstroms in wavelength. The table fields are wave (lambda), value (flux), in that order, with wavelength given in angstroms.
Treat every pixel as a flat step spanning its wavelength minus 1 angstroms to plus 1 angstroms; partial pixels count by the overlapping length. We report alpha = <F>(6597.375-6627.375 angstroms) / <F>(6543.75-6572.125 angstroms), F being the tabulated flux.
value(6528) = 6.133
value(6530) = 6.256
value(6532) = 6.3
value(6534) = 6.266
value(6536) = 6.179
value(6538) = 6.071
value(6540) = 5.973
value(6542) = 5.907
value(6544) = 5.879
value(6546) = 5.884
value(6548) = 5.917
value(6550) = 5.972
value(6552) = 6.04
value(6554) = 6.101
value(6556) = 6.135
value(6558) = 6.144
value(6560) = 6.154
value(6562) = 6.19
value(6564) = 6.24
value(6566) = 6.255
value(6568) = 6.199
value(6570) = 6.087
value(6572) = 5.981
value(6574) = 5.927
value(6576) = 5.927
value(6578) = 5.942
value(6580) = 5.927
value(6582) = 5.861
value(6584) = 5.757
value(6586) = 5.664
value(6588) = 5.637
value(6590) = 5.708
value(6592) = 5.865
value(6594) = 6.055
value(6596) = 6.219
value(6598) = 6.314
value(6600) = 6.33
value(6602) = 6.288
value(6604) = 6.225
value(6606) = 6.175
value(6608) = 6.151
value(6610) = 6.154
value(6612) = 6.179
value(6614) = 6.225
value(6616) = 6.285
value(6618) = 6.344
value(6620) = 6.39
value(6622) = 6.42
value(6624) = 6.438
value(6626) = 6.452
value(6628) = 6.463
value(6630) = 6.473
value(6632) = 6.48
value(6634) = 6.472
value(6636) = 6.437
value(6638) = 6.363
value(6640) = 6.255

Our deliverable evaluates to 1.03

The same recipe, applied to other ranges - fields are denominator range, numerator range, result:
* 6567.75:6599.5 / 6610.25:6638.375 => 1.07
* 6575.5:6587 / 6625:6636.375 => 1.11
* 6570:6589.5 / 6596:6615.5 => 1.06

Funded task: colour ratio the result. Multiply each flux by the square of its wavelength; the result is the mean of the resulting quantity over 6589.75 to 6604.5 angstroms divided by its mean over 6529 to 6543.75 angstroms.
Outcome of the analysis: 1.02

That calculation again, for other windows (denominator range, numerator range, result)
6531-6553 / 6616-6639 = 1.09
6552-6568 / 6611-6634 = 1.05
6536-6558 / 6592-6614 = 1.05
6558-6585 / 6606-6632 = 1.06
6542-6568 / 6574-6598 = 0.98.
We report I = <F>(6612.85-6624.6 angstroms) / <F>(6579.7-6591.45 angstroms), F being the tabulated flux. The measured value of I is 1.1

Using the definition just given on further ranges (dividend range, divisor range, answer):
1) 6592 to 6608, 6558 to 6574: 1.01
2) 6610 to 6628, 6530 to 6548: 1.05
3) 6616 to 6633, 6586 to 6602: 1.07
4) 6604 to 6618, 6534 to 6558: 1.03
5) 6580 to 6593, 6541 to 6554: 0.97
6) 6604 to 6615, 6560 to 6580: 1.02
